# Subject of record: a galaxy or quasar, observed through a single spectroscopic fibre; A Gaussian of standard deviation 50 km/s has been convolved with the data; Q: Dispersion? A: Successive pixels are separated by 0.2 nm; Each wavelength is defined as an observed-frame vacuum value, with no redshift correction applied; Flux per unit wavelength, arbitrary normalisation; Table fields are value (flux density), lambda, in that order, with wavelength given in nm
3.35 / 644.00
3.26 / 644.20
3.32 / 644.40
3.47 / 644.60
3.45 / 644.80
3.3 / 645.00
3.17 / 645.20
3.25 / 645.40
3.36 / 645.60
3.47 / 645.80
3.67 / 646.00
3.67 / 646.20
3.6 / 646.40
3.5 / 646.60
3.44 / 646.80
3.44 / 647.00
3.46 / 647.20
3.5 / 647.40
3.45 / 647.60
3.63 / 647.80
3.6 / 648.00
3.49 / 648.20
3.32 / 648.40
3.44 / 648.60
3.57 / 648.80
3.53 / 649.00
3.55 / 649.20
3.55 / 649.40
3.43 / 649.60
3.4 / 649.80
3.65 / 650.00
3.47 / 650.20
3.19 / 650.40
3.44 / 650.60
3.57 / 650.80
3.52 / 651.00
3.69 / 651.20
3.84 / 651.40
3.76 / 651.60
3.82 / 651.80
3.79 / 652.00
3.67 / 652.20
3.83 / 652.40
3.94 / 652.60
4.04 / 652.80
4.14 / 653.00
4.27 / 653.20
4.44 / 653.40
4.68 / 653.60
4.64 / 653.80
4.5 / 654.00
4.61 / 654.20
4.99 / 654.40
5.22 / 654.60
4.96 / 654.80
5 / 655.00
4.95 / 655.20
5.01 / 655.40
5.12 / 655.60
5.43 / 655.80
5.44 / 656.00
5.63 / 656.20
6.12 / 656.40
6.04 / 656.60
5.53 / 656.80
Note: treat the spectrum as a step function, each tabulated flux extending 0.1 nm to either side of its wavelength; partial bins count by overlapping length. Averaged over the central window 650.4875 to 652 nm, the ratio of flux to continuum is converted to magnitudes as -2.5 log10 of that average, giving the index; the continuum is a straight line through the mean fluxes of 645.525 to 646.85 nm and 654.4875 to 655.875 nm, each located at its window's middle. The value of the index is 0.20 mag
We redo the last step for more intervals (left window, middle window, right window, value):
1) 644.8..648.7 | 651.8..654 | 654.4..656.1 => 0.13 mag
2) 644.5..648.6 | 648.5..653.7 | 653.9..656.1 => 0.15 mag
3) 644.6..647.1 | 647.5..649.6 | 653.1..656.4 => 0.12 mag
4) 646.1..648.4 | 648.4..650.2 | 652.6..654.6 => 0.10 mag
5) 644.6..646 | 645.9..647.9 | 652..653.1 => -0.02 mag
